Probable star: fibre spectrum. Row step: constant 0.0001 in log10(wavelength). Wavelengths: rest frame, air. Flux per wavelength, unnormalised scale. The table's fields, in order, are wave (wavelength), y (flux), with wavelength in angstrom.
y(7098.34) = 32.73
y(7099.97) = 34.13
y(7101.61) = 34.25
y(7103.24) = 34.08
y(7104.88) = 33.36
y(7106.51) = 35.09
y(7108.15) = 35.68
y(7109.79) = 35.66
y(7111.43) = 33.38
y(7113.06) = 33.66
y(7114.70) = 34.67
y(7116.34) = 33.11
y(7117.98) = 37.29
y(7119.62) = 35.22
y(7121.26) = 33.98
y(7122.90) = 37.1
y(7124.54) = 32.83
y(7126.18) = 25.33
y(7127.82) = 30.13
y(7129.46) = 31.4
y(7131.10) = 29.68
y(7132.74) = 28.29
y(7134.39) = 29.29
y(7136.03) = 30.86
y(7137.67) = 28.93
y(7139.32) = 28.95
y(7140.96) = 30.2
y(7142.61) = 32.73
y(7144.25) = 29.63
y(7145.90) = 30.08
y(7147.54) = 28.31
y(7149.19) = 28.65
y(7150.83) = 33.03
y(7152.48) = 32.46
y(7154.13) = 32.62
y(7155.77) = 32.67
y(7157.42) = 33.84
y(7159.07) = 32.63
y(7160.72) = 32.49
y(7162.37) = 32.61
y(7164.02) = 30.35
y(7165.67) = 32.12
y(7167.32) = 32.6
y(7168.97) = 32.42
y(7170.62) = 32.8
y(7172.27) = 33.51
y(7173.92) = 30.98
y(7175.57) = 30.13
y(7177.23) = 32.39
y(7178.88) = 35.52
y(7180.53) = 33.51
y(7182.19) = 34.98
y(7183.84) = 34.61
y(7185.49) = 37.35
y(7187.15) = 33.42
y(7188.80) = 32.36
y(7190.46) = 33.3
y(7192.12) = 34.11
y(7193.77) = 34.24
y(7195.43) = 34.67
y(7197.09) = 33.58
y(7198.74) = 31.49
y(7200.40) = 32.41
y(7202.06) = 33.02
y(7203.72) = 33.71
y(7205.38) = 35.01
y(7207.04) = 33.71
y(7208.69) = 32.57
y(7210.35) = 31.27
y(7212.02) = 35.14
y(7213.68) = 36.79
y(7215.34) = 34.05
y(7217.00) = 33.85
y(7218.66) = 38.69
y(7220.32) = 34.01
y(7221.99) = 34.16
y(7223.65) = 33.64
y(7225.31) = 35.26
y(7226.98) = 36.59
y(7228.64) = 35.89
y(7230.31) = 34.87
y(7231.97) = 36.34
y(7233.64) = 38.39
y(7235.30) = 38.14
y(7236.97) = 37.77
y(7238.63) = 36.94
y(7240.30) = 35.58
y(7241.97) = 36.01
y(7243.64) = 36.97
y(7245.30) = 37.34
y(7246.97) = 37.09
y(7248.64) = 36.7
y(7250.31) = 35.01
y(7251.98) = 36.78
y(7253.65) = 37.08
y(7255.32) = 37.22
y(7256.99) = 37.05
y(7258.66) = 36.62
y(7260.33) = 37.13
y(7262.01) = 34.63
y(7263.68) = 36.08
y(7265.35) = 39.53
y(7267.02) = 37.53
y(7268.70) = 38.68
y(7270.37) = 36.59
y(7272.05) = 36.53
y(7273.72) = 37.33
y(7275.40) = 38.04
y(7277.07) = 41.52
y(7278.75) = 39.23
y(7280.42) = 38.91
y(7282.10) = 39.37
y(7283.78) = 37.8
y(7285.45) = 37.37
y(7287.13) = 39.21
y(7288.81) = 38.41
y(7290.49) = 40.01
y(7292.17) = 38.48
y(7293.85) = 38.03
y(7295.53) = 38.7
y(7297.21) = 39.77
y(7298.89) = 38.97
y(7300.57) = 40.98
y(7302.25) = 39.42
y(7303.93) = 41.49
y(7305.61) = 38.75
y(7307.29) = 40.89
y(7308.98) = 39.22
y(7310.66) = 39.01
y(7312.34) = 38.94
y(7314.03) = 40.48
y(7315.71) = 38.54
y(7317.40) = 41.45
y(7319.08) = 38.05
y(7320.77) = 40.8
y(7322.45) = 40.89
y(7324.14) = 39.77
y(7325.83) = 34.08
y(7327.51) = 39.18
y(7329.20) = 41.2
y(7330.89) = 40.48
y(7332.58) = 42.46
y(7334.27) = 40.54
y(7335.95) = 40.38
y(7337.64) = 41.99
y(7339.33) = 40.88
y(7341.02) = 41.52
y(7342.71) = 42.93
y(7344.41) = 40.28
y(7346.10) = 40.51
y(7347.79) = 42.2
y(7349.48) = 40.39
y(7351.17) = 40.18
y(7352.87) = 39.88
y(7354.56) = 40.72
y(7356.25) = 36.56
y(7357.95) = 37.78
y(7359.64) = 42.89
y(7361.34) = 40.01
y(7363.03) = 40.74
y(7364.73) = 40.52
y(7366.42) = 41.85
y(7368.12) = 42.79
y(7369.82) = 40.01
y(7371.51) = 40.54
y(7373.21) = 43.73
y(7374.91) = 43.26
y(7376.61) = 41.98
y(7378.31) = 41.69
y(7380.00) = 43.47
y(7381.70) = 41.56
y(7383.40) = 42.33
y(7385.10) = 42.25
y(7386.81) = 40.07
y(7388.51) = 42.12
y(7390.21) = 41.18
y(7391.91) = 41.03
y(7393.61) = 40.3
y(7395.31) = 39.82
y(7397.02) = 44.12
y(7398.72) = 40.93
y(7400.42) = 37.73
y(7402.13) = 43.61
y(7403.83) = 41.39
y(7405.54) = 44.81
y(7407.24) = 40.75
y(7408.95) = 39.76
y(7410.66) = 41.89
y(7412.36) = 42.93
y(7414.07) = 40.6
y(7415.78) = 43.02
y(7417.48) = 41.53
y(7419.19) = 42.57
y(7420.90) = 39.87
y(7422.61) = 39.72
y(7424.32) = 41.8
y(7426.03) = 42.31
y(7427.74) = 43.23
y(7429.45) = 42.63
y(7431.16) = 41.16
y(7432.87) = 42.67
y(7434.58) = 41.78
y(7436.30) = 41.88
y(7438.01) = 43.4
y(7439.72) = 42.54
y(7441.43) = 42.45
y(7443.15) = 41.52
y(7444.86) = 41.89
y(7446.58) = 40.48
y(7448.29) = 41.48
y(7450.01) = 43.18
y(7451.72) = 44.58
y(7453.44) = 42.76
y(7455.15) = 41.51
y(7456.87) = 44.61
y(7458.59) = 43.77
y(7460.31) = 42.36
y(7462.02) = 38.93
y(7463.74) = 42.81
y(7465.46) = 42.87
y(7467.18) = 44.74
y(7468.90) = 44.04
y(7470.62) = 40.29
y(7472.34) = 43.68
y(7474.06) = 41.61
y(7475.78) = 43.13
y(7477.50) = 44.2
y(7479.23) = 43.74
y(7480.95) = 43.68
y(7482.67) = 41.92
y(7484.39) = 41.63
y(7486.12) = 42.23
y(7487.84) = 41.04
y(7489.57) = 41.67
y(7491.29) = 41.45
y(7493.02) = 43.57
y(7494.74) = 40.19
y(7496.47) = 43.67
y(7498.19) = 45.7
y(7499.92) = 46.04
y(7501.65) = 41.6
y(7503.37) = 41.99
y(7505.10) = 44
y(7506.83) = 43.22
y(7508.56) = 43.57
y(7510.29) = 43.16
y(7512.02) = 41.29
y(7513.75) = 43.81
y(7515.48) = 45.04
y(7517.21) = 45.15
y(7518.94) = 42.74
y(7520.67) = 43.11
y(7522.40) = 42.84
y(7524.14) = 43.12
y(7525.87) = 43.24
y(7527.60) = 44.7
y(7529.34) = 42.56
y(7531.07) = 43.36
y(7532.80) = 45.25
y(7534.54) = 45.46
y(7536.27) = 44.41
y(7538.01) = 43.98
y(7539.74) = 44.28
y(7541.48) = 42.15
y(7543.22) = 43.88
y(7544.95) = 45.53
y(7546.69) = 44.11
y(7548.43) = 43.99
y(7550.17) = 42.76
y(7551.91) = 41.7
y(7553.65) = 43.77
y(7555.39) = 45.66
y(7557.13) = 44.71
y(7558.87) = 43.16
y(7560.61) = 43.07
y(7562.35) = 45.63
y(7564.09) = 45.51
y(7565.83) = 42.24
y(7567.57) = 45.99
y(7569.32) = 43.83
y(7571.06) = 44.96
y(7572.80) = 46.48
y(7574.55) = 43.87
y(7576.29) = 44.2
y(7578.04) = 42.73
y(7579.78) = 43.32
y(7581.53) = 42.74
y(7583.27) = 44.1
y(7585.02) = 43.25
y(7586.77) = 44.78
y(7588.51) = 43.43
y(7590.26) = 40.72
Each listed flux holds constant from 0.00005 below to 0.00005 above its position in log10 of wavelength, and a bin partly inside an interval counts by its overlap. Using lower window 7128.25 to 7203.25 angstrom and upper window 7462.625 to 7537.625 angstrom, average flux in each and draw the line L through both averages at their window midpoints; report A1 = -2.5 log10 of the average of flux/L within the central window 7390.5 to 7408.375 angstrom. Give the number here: -0.042 mag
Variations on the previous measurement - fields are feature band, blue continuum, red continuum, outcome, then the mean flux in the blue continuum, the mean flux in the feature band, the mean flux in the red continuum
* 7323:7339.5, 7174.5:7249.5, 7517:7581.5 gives -0.056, 34.8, 40.1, 44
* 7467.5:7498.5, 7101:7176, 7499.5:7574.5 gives -0.009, 32.2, 42.6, 43.9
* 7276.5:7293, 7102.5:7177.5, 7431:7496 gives -0.065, 32.1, 39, 42.4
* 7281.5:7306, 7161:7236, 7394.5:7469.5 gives -0.052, 34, 39.1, 42.1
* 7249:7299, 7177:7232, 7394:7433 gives -0.033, 34.3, 37.9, 41.7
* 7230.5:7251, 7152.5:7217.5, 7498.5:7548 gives -0.055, 33.3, 36.8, 43.7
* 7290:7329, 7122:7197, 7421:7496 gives -0.063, 32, 39.4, 42.3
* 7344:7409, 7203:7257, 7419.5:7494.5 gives -0.032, 35.7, 41.2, 42.3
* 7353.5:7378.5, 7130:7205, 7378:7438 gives -0.025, 32.2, 41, 41.7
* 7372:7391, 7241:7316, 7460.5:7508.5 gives -0.043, 38.2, 42.1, 42.7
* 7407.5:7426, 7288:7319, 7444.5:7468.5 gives 0.011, 39.5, 41.4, 42.6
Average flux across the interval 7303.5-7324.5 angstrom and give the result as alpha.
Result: 39.8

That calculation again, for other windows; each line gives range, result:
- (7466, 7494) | 42.7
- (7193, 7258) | 35.4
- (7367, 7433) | 41.7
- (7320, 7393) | 40.9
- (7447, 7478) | 42.8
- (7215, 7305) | 37.4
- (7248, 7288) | 37.6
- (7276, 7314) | 39.3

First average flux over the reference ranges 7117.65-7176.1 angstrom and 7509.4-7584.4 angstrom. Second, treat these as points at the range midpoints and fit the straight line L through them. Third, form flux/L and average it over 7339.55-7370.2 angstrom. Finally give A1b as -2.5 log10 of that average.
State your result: -0.07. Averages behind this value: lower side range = 31.5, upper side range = 43.9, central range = 40.7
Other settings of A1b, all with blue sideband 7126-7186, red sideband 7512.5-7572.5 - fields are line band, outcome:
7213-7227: -0.046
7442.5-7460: -0.039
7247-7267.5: -0.058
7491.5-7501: -0.027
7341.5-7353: -0.089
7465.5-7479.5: -0.035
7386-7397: -0.050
